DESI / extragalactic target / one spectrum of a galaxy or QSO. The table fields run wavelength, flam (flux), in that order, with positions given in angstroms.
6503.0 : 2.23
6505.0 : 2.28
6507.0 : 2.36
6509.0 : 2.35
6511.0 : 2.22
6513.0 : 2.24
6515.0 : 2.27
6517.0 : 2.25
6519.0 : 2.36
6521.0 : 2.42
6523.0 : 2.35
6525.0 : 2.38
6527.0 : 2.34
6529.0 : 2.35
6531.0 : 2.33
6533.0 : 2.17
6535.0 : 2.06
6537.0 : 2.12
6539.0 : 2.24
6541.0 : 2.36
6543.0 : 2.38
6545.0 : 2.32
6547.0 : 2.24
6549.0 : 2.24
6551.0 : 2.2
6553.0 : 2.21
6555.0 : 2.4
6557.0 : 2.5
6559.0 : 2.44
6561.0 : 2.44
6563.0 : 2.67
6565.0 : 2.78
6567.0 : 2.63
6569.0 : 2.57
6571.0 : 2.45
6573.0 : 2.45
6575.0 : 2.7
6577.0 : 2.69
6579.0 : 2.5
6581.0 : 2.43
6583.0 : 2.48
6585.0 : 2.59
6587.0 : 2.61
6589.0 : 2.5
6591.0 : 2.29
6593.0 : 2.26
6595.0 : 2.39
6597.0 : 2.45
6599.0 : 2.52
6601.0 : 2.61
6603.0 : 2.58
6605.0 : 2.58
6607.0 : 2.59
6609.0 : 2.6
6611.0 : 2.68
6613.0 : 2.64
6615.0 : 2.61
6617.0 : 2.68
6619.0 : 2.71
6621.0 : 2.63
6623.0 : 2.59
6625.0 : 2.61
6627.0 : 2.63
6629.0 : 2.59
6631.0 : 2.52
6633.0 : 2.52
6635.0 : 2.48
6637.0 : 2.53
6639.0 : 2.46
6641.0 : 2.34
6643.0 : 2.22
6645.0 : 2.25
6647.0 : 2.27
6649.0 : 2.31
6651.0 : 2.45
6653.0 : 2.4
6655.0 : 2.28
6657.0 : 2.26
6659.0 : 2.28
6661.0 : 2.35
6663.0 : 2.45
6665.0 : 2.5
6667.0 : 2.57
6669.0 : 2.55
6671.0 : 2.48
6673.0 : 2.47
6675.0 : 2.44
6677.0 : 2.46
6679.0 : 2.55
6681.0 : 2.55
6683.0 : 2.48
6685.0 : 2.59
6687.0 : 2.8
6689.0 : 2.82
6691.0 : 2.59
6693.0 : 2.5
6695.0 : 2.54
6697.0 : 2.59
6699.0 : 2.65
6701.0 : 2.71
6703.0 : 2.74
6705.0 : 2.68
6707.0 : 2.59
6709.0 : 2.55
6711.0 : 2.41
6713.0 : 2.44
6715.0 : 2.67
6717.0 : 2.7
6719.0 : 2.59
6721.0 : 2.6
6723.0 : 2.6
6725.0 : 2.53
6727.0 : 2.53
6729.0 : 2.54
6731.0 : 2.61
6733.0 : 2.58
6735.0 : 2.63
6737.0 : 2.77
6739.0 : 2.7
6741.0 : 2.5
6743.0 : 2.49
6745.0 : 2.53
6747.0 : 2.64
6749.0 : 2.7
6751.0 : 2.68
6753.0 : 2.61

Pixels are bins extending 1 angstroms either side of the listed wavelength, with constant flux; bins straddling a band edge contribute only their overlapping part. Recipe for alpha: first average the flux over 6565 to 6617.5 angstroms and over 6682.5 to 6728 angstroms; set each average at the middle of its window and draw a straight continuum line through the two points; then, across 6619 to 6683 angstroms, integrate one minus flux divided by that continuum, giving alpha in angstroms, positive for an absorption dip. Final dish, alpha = 3.0 angstroms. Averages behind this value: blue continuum 2.54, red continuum 2.61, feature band 2.46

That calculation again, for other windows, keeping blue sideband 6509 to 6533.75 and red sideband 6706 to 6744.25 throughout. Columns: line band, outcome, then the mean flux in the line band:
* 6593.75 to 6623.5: -1.99 angstroms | 2.59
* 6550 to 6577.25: -1.59 angstroms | 2.5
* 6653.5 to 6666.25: 0.69 angstroms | 2.36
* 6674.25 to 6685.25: 0.05 angstroms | 2.51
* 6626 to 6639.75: -0.43 angstroms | 2.53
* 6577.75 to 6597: -0.45 angstroms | 2.45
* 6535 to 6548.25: 0.44 angstroms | 2.26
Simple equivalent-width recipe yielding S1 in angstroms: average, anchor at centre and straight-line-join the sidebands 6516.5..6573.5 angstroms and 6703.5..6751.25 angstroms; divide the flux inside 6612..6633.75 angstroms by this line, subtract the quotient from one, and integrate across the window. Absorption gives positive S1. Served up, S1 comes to -1.3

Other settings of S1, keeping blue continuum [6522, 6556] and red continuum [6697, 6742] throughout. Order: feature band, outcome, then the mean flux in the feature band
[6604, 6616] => -1.1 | 2.62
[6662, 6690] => -0.3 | 2.55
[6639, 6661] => 1.4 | 2.31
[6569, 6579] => -1.0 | 2.57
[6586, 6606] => -0.8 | 2.48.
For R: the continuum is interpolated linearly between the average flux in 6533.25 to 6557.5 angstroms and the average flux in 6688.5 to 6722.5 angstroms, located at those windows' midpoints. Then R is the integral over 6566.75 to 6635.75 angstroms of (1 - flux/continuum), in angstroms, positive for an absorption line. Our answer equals -4.9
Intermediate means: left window 2.26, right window 2.61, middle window 2.55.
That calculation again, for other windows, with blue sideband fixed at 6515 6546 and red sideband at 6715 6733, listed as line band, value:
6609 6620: -1.1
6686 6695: -0.4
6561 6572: -1.2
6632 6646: 0.3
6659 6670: 0.2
